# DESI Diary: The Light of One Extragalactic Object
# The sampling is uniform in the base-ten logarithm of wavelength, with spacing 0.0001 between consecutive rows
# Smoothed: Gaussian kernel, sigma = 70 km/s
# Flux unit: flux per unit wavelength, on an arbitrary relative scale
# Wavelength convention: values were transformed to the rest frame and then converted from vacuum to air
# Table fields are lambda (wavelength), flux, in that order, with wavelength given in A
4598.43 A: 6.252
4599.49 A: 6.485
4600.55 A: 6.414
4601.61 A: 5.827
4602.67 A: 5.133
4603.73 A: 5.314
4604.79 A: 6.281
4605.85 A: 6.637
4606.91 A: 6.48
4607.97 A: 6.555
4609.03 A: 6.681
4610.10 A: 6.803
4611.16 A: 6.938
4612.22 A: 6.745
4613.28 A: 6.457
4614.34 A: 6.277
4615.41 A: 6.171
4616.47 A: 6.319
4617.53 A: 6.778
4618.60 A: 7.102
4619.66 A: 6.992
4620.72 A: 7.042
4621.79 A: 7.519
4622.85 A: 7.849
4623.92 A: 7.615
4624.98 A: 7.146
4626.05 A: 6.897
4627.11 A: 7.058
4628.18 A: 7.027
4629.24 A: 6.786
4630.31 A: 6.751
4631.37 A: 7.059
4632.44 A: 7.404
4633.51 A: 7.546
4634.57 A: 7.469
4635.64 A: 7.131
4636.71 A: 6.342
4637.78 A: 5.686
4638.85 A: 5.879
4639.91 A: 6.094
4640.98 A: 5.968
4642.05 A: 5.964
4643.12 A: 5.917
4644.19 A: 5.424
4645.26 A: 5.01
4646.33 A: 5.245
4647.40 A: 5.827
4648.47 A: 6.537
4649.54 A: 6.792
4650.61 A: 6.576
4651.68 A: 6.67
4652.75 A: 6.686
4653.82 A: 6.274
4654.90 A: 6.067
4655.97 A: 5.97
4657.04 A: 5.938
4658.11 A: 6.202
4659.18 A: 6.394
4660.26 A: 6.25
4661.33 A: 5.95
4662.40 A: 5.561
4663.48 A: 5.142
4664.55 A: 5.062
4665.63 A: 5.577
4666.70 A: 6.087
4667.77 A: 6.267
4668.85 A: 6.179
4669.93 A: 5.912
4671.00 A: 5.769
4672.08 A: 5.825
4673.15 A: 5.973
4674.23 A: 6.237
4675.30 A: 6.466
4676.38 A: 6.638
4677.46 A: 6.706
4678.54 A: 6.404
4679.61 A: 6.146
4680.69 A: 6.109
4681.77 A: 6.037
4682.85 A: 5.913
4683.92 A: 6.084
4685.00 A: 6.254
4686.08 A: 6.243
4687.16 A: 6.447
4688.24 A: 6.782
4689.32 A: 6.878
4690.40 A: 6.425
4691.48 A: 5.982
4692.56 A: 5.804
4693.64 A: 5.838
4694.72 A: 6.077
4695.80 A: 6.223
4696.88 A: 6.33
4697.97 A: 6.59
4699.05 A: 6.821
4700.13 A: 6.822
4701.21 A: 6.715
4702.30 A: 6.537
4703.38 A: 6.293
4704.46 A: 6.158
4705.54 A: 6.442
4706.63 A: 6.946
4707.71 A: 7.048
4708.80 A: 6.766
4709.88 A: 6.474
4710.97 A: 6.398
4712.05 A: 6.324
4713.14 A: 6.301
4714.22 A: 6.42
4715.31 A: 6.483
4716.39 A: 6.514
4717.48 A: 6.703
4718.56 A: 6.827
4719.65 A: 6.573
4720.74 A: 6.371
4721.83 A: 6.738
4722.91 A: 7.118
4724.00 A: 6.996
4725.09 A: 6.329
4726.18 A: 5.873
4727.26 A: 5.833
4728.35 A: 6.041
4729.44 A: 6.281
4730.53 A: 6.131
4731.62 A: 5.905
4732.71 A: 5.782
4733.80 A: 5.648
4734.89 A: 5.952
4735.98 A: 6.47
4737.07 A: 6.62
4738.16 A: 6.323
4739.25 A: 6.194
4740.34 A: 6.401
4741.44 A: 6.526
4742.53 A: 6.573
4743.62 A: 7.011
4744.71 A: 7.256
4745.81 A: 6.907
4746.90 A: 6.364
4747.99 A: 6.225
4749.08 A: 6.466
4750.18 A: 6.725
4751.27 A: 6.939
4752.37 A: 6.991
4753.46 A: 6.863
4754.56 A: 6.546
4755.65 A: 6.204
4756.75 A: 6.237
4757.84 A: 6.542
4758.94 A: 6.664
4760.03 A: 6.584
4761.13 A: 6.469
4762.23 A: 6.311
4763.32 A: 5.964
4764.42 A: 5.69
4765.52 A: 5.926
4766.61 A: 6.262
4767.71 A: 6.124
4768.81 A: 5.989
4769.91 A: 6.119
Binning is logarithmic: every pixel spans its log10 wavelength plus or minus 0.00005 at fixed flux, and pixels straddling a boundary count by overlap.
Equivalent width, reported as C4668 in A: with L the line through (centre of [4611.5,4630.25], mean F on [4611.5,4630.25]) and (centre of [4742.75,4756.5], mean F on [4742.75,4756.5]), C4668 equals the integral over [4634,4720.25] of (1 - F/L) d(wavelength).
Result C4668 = 7.2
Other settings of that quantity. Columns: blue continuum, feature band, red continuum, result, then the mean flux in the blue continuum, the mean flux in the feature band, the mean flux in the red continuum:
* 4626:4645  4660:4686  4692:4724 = 2.0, 6.55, 6.03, 6.51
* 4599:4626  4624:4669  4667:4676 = 0.2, 6.63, 6.3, 6.09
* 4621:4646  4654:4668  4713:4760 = 1.5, 6.67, 5.88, 6.47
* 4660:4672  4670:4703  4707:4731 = -1.3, 5.79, 6.3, 6.48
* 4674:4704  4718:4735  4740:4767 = 0.4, 6.35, 6.28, 6.51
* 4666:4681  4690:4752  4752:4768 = -1.5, 6.19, 6.44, 6.36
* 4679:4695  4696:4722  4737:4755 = -0.8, 6.21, 6.56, 6.64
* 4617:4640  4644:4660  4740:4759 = 1.8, 6.98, 6.12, 6.63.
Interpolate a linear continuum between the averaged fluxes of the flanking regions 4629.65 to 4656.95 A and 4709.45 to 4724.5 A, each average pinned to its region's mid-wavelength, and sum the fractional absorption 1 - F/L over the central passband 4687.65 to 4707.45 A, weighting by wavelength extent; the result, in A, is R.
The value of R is 0.3 A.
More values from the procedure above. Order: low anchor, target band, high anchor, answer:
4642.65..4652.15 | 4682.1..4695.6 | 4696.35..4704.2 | 0.5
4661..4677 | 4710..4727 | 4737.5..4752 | -0.4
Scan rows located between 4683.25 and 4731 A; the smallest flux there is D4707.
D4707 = 5.804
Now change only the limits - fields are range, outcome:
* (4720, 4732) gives 5.833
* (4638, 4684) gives 5.01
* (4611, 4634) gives 6.171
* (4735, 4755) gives 6.194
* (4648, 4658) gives 5.938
